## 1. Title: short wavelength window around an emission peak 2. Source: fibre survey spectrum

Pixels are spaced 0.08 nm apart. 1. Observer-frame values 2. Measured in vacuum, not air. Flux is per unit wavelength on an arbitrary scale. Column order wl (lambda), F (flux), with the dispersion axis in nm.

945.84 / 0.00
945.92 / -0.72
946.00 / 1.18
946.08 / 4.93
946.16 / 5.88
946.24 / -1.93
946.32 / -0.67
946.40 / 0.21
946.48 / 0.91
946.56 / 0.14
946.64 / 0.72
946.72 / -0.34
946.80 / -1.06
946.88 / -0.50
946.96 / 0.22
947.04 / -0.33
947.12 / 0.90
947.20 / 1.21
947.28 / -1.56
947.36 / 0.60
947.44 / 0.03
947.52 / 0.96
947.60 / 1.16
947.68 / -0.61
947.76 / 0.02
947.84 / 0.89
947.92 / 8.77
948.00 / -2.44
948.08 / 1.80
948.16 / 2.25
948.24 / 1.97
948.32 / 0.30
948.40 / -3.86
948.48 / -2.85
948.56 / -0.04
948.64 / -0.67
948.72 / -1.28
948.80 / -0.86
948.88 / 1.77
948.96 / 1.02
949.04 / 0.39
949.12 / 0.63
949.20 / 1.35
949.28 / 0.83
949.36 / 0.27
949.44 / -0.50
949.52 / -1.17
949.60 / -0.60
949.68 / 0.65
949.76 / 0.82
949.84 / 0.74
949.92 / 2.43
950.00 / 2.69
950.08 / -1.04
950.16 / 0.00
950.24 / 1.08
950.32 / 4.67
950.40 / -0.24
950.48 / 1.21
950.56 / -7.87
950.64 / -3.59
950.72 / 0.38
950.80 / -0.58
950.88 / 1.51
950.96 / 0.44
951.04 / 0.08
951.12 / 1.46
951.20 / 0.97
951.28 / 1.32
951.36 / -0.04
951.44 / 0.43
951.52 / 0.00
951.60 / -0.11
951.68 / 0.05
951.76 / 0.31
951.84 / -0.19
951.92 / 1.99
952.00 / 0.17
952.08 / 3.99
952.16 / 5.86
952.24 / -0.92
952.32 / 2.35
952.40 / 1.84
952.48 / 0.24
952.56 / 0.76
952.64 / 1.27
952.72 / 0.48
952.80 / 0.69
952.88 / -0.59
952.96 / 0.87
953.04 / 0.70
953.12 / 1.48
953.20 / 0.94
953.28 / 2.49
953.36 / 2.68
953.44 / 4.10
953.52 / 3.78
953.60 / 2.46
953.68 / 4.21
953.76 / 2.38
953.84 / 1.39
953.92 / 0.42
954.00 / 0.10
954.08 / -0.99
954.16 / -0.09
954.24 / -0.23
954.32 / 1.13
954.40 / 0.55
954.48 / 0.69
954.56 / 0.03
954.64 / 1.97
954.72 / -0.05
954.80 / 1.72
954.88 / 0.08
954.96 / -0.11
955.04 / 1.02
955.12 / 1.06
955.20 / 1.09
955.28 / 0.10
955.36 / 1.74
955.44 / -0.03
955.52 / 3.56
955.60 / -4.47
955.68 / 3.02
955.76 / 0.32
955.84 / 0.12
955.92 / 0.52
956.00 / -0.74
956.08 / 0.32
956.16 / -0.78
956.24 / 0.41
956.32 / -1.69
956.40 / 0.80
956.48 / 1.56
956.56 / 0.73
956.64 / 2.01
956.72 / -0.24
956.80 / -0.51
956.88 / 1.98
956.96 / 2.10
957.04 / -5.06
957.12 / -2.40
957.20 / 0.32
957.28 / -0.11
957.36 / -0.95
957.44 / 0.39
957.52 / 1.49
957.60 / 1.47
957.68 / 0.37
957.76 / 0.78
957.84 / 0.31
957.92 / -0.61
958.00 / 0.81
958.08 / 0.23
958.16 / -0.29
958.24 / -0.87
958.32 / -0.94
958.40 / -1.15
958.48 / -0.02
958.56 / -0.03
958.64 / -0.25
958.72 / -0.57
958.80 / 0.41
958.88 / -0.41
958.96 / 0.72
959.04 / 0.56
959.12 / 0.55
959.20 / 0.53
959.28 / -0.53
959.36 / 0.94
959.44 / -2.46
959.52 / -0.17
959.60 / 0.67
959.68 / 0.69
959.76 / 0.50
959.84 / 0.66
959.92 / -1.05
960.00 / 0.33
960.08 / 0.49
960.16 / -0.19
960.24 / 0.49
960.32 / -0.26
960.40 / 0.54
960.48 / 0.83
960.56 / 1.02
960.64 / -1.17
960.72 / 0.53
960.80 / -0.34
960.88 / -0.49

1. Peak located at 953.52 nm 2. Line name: [O III] 5007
